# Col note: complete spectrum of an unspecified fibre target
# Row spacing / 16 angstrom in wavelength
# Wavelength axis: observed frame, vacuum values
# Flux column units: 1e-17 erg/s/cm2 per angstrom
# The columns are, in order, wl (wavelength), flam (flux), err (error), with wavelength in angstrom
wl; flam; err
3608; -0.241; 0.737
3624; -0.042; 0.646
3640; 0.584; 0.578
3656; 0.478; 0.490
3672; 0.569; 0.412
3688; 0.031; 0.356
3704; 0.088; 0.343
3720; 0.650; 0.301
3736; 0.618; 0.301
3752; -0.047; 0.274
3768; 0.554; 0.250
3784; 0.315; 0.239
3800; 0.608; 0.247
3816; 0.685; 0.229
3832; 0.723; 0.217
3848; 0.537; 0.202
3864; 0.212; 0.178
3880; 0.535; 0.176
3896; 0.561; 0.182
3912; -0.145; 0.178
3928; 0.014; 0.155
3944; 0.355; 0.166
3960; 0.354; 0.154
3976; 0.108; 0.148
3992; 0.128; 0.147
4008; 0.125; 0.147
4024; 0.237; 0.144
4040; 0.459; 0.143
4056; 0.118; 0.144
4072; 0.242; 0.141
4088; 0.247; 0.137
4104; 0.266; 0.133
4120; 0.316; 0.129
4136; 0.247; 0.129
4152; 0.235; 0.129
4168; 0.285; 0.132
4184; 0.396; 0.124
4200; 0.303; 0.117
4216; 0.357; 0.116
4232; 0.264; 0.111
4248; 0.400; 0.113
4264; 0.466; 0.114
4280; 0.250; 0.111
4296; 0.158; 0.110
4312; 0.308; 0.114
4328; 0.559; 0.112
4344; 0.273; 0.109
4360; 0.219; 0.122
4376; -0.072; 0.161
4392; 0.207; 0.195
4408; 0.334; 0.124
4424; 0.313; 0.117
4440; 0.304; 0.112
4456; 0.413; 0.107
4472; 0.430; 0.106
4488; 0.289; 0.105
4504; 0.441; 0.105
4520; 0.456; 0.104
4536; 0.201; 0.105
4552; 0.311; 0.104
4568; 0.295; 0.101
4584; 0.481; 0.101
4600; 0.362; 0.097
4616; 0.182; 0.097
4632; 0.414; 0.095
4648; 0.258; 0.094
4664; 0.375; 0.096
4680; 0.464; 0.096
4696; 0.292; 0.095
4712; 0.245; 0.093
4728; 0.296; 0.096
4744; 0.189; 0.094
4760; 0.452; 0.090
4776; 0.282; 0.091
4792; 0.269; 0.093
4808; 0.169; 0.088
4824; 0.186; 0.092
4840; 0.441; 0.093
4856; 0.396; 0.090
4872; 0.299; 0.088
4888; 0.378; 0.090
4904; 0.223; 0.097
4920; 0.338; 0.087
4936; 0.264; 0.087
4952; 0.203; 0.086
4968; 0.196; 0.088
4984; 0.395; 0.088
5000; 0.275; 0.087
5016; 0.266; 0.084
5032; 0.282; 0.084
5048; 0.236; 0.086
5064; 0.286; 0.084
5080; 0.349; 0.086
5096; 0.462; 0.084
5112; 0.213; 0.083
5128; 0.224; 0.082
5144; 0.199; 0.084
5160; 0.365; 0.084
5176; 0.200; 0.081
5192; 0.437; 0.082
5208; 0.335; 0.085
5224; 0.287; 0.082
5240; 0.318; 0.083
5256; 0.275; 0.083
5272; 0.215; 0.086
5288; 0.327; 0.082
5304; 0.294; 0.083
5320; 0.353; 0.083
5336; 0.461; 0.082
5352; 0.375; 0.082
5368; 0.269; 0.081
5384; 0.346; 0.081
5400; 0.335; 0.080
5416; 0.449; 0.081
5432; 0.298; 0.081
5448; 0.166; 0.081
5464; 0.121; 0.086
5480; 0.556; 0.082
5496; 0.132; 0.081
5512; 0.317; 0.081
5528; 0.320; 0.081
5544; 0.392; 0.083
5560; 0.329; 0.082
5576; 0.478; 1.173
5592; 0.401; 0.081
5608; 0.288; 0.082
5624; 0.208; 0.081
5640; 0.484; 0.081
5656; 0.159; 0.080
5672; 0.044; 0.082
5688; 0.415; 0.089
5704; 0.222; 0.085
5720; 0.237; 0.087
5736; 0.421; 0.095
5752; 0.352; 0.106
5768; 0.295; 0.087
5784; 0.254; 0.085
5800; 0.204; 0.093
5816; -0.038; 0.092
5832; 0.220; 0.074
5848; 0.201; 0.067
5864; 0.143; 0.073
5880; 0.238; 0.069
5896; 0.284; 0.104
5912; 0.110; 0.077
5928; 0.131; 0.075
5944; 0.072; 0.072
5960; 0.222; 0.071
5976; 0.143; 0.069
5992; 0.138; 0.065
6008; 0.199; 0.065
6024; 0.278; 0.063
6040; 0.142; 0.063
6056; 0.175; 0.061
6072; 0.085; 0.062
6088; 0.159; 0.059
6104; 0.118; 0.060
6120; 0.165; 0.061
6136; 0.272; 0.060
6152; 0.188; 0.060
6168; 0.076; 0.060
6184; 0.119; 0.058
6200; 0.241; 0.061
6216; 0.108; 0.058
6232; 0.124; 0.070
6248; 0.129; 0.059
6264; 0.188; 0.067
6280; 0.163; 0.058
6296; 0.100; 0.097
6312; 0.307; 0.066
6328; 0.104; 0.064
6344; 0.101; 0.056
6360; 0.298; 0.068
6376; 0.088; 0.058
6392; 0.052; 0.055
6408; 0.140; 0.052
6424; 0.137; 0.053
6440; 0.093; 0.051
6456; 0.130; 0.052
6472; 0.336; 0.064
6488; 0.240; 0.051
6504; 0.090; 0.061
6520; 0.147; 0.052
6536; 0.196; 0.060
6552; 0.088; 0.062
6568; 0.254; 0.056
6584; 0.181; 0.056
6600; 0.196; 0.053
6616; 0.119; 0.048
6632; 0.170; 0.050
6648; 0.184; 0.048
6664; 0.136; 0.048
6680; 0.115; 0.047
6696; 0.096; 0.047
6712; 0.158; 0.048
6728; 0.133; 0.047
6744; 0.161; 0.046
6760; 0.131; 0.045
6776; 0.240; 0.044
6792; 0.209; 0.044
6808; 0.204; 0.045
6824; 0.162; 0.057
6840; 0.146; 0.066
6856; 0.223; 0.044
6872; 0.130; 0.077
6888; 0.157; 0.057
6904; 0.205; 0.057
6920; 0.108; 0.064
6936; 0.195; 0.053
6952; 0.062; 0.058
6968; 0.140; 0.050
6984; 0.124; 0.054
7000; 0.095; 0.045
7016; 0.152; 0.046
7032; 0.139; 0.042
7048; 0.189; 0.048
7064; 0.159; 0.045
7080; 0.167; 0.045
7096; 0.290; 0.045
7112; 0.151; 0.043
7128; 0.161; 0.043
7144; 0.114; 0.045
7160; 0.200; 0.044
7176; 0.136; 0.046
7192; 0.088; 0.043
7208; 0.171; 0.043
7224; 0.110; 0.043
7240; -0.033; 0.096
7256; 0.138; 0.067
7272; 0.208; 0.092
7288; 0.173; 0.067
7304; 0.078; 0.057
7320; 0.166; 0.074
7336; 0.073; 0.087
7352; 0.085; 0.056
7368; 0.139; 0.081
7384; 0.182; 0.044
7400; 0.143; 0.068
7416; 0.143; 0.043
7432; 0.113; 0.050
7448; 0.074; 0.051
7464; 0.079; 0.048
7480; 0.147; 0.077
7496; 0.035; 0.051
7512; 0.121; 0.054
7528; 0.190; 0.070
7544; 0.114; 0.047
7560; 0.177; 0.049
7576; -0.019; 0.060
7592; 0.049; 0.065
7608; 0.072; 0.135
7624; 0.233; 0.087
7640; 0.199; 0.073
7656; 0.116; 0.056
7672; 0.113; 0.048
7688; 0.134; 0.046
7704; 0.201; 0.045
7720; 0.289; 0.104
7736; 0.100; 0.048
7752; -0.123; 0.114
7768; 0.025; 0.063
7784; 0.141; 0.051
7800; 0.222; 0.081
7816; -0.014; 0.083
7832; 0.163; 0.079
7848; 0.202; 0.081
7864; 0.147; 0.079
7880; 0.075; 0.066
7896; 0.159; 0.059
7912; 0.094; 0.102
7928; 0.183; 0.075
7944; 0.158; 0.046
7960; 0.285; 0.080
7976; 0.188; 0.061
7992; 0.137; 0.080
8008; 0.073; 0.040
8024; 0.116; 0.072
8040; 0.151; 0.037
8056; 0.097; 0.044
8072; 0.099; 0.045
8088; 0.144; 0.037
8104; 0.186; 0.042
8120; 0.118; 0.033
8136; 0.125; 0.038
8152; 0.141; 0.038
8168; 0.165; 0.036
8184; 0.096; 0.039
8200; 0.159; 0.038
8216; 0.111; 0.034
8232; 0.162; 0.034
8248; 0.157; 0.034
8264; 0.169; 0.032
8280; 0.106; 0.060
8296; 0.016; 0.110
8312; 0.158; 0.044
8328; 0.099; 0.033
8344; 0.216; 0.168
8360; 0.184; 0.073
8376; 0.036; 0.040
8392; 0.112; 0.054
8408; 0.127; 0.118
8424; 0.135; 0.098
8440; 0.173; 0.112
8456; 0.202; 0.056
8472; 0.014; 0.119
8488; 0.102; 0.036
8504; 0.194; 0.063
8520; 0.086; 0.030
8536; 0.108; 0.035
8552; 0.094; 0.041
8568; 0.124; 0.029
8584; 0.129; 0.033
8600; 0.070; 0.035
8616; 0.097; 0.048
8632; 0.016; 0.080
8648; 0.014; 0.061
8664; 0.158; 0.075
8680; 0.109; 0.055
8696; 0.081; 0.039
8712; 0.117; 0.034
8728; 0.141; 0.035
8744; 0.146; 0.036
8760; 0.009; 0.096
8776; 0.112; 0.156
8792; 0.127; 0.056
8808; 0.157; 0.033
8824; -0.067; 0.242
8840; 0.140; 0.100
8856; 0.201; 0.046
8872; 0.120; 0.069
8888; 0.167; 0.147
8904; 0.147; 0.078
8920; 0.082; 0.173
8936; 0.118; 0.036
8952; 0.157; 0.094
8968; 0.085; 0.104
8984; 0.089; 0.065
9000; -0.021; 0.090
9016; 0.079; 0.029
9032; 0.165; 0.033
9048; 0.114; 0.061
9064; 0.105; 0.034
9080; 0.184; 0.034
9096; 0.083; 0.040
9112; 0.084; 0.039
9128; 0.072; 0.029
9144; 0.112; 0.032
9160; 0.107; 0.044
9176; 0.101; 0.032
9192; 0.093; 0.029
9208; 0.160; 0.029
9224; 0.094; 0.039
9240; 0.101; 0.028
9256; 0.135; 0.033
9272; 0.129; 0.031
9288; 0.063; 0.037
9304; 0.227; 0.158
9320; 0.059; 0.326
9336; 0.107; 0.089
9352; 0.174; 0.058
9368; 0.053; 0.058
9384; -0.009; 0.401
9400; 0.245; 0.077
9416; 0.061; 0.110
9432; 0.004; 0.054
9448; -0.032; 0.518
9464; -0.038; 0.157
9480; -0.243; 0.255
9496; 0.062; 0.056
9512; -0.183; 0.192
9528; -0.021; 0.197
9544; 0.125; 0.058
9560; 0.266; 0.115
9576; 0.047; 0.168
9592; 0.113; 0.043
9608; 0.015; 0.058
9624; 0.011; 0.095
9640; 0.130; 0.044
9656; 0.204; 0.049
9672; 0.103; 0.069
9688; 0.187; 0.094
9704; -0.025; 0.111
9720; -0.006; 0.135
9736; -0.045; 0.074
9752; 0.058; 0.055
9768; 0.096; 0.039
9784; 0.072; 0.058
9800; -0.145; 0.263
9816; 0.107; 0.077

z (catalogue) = 0.082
